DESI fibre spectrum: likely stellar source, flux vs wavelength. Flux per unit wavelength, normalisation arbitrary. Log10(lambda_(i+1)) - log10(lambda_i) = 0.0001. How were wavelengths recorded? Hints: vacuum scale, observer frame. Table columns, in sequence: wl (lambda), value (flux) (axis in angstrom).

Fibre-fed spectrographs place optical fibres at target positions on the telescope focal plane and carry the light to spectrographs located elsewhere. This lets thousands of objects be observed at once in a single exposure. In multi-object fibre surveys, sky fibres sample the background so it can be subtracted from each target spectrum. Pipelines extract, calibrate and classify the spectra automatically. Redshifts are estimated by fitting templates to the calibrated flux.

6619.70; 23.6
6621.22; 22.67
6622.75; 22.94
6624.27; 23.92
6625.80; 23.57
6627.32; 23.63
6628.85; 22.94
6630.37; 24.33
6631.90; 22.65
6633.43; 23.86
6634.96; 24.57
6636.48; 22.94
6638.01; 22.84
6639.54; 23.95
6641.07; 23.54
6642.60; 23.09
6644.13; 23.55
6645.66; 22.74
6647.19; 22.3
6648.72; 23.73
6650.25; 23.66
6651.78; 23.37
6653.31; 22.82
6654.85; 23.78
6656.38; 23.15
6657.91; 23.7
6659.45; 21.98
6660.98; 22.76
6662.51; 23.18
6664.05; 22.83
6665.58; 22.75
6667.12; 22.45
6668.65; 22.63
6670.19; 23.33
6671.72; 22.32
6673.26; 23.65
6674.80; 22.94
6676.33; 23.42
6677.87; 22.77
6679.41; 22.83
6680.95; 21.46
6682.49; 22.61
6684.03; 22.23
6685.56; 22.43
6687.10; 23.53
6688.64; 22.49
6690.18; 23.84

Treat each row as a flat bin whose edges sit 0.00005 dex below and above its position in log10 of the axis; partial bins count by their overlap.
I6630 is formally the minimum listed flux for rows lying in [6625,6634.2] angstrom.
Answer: 22.65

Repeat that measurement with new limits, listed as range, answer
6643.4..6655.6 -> 22.3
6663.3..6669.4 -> 22.45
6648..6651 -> 23.66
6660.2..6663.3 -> 22.76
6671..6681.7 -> 21.46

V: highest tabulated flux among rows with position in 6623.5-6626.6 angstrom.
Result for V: 23.92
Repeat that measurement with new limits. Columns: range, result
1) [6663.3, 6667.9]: 22.83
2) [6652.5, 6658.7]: 23.78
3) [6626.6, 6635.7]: 24.57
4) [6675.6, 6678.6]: 23.42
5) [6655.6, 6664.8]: 23.7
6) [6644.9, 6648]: 22.74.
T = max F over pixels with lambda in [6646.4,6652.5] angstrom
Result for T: 23.73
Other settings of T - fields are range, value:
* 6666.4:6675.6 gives 23.65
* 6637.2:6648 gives 23.95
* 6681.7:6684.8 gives 22.61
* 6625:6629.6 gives 23.63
